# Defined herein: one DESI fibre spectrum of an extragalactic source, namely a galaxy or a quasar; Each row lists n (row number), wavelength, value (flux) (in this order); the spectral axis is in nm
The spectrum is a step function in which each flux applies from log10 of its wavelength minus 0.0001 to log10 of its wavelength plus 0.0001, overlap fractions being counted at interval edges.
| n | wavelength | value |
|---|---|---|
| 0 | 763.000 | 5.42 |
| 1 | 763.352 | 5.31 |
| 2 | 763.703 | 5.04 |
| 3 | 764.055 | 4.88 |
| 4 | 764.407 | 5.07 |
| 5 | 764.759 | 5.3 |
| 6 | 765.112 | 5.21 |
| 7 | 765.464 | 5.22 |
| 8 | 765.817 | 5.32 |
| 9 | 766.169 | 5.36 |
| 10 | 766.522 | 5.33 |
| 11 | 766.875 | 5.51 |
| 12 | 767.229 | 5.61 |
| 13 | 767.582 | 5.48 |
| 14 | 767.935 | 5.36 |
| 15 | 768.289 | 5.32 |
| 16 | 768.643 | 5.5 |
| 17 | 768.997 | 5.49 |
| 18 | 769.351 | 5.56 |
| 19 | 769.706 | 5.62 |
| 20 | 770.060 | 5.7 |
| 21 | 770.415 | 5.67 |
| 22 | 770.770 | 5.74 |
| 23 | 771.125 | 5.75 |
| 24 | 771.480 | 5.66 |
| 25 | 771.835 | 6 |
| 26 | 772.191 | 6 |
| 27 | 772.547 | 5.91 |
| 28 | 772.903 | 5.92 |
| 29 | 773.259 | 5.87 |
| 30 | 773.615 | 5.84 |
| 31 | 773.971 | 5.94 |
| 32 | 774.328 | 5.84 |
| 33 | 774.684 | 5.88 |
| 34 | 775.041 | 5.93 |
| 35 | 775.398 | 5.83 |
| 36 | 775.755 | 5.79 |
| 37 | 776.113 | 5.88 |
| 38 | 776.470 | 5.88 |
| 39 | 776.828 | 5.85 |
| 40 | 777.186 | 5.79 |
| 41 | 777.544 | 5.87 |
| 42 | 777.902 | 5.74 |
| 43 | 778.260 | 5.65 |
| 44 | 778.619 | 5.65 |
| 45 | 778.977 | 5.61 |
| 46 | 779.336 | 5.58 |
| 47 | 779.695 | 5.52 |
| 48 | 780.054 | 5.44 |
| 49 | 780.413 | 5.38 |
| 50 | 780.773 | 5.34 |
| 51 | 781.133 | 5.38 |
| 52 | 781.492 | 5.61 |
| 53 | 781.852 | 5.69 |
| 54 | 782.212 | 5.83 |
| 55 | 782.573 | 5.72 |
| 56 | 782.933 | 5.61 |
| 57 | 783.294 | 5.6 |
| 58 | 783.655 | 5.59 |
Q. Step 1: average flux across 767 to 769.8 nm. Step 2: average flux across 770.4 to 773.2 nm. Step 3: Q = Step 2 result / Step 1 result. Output 1.1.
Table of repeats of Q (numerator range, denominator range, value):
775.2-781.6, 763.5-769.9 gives 1.06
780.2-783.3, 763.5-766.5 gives 1.07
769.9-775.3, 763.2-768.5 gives 1.10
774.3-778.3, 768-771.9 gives 1.04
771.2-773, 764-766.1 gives 1.13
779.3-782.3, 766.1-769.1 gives 1.01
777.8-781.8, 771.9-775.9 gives 0.94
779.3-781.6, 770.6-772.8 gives 0.93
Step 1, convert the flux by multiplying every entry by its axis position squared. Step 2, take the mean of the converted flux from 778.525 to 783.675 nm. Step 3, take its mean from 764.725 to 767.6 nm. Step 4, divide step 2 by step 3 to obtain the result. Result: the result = 1.08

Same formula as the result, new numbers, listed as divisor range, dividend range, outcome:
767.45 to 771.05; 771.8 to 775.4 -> 1.08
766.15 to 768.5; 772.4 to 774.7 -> 1.10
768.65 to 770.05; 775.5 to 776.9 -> 1.07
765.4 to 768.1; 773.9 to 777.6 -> 1.11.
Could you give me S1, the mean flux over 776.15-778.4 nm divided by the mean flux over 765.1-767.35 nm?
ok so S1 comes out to 1.1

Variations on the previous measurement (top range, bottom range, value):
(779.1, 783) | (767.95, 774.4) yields 0.97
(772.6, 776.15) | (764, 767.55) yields 1.11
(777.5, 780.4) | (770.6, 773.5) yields 0.96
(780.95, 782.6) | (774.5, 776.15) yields 0.96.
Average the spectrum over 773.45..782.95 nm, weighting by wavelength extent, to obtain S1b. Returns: 5.71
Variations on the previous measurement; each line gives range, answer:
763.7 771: 5.41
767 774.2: 5.7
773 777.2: 5.86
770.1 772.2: 5.78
